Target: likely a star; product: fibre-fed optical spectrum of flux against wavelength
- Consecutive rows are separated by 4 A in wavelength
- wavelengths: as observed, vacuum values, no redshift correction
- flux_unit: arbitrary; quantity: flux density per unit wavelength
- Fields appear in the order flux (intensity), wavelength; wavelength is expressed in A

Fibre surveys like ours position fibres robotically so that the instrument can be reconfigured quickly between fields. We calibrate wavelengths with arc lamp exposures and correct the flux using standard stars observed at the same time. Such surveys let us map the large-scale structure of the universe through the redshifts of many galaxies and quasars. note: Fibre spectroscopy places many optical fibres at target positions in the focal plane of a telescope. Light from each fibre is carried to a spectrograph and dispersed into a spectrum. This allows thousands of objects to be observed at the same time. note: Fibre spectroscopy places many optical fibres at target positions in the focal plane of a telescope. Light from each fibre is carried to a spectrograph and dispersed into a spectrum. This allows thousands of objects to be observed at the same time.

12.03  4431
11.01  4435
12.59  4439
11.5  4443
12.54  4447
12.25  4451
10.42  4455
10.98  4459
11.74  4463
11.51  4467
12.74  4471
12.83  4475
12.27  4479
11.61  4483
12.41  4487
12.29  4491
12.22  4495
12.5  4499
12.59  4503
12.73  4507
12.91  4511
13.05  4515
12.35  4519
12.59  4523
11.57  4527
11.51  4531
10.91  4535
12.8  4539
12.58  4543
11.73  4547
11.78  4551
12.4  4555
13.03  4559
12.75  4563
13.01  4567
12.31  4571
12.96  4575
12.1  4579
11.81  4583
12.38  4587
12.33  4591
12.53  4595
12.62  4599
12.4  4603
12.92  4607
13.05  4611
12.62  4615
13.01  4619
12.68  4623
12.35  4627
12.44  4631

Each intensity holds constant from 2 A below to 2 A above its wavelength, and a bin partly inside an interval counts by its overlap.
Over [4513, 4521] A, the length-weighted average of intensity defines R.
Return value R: 12.7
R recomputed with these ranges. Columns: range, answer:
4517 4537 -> 11.8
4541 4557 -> 12.1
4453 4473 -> 11.5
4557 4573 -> 12.8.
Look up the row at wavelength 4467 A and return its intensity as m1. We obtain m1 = 11.51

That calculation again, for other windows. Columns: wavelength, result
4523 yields 12.59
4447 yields 12.54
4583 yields 11.81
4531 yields 11.51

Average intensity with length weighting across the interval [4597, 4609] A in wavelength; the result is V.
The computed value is 12.6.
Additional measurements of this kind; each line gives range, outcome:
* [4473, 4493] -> 12.3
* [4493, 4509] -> 12.5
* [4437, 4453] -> 12.2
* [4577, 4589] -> 12.1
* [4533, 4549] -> 12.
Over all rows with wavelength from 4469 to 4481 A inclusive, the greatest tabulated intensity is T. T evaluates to 12.83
